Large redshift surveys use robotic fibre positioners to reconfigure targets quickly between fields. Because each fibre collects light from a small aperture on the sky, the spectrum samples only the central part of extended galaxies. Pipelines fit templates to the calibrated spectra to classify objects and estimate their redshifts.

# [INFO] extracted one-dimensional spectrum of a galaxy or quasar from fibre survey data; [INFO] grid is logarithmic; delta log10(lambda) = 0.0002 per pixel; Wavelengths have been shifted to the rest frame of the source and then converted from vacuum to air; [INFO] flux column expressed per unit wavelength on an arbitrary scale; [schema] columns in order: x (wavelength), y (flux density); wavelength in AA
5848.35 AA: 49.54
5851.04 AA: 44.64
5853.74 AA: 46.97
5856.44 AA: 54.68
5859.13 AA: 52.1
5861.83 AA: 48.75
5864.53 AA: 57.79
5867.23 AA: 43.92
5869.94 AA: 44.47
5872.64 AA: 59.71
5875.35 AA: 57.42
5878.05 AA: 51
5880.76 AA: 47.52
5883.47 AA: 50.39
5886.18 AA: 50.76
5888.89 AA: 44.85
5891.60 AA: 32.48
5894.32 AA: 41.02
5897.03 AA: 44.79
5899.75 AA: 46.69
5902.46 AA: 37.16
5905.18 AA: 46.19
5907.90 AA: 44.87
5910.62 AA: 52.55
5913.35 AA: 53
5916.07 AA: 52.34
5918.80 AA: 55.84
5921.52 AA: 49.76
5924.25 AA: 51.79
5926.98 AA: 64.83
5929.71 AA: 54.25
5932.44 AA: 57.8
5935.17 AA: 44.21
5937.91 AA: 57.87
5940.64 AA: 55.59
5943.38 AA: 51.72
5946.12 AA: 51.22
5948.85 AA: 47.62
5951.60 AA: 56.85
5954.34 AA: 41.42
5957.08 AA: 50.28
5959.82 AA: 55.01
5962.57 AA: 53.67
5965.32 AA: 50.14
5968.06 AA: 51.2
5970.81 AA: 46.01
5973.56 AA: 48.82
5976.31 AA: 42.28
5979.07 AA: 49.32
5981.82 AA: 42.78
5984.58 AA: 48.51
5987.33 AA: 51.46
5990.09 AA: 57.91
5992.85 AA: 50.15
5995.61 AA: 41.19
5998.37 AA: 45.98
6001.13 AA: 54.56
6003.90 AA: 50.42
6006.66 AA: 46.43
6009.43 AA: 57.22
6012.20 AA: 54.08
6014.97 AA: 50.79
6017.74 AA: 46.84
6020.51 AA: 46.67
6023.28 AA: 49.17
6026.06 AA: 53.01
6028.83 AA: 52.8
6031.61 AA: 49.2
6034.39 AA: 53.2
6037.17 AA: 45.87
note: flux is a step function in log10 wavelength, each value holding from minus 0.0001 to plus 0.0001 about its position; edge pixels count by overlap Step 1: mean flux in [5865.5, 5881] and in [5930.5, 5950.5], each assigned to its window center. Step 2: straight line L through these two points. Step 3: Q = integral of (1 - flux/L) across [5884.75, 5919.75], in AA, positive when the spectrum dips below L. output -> 3.7 AA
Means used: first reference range 51.1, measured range 46.3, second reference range 52.4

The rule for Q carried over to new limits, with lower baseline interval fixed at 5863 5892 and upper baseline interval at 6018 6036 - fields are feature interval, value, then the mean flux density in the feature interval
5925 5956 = -1.9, 53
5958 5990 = 0.5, 49.4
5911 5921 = -0.7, 53.3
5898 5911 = 1.3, 45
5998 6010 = -0.2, 50.9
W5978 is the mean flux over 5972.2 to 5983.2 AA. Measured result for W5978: 45.8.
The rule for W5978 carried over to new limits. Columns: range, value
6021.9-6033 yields 51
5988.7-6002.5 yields 50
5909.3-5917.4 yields 52.6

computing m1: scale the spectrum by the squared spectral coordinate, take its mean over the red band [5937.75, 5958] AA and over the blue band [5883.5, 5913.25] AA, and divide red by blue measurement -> 1.2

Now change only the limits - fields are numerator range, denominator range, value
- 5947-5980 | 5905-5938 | 0.95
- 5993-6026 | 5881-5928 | 1.07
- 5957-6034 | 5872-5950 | 1.02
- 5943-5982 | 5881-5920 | 1.08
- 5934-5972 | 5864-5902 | 1.10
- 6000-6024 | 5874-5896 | 1.13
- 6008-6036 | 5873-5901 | 1.14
